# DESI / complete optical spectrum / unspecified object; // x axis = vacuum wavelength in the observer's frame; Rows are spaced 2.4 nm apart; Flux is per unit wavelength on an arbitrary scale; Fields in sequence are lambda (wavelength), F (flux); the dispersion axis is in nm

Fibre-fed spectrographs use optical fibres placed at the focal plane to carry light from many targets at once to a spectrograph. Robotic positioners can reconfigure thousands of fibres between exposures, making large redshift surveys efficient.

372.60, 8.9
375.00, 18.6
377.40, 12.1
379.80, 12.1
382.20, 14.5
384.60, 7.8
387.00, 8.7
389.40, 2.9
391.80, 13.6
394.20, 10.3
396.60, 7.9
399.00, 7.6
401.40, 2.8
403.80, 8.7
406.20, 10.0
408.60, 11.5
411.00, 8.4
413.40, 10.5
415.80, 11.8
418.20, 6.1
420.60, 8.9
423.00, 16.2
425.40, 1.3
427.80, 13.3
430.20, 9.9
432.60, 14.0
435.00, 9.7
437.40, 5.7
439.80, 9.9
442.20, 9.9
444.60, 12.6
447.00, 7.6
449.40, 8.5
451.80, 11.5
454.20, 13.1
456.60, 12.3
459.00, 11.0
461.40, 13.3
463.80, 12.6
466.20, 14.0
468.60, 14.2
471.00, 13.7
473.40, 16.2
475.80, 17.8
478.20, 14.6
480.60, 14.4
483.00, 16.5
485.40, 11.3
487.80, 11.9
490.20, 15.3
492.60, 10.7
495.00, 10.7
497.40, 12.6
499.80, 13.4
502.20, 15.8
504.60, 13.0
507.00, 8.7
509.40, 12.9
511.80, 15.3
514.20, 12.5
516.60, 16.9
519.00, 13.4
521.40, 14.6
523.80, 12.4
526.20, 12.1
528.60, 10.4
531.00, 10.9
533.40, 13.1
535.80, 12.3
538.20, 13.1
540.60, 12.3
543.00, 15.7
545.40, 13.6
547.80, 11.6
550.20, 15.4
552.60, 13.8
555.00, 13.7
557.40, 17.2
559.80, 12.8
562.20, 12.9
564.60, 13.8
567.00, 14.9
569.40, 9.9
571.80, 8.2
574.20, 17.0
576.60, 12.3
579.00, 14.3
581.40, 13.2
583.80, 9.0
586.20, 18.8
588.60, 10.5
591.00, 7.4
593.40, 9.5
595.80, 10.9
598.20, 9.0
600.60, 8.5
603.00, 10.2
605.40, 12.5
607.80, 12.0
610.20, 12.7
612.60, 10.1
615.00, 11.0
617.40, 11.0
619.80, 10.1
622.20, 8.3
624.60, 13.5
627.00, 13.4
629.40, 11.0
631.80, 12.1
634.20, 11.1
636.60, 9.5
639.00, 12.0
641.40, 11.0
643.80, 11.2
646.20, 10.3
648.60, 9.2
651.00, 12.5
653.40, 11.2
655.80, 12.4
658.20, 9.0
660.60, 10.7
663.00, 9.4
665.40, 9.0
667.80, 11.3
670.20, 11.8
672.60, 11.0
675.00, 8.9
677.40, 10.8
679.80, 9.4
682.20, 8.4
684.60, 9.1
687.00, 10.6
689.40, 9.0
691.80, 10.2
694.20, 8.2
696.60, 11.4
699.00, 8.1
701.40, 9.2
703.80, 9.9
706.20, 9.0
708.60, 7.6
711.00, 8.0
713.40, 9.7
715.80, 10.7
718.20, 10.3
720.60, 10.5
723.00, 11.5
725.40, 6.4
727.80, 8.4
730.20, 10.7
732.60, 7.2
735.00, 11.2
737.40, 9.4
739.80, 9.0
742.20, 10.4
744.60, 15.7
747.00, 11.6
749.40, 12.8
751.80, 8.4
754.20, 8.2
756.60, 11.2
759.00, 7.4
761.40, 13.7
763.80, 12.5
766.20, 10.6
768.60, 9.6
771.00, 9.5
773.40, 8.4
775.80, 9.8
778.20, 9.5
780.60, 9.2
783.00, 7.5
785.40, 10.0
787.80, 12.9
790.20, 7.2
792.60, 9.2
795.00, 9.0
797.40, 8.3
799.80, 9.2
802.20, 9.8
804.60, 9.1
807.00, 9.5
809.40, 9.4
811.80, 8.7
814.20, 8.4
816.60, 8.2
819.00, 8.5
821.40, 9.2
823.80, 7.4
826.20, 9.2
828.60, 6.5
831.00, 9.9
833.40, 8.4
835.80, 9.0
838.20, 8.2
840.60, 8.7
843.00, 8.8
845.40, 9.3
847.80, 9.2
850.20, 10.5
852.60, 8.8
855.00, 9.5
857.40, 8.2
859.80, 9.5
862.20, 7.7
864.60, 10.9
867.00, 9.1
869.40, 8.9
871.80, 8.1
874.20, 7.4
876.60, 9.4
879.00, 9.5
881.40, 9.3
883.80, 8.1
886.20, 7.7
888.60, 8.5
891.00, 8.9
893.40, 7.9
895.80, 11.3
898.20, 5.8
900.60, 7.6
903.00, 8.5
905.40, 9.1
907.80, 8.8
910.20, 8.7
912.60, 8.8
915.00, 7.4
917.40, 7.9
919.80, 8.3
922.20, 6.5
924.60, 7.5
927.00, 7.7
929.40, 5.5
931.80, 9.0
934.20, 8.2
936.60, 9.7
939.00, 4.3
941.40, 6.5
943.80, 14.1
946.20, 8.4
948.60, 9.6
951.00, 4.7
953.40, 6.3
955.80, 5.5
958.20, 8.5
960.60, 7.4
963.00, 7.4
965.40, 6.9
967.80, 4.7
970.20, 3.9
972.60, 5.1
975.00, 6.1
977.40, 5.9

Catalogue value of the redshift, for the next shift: 0.134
